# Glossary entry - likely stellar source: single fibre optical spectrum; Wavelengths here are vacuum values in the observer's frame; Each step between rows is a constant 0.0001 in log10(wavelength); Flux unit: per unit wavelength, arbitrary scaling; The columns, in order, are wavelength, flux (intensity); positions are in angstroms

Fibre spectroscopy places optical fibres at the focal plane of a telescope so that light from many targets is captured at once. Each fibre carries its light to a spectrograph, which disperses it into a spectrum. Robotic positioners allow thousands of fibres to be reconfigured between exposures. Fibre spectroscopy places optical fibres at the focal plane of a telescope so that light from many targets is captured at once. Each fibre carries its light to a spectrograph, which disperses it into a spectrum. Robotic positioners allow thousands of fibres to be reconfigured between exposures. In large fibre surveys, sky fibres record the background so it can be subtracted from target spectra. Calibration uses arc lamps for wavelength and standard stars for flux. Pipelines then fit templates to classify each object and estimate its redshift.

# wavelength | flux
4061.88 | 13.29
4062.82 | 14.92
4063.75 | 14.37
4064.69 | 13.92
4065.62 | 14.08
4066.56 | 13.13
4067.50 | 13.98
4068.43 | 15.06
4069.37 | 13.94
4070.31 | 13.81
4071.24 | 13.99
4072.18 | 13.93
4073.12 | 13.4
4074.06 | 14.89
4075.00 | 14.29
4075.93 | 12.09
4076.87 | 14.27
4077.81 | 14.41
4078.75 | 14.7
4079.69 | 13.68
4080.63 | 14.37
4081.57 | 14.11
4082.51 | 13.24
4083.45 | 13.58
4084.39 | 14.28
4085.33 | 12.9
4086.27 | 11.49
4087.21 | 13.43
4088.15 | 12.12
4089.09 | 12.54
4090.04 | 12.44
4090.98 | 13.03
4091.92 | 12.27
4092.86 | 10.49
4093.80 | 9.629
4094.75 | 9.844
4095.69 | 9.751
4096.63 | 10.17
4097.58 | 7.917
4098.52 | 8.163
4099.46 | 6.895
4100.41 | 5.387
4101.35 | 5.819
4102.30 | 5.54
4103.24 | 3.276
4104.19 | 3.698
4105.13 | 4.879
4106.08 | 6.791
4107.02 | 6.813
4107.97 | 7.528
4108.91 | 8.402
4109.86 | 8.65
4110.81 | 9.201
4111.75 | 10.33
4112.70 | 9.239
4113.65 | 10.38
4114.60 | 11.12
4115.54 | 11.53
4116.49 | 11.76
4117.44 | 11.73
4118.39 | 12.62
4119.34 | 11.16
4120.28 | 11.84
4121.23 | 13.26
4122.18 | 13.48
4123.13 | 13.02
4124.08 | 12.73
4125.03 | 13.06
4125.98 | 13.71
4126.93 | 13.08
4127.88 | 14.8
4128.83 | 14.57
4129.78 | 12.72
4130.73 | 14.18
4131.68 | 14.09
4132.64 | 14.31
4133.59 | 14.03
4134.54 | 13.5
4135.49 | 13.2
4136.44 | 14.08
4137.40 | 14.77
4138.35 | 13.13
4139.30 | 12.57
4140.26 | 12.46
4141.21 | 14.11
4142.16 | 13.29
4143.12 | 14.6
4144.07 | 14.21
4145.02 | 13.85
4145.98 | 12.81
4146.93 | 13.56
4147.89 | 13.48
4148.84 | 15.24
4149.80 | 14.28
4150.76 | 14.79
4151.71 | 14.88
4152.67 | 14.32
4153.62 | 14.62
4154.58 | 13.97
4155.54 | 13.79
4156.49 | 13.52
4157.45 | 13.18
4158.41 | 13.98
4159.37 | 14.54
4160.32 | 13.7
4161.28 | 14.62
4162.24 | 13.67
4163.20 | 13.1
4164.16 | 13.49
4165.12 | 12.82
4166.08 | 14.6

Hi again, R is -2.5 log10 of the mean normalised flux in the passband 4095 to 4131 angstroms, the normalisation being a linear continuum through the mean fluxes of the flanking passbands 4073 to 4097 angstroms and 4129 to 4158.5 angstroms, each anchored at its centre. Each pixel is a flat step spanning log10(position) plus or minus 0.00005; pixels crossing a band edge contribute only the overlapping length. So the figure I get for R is 0.32 mag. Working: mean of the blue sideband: 12.7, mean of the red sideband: 13.9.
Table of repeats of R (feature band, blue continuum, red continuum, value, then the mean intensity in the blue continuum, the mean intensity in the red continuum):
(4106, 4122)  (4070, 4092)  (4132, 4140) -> 0.30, 13.5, 13.7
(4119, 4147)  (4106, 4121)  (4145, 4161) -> -0.13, 10.1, 14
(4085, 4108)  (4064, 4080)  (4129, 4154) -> 0.49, 14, 13.9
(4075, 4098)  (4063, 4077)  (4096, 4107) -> -0.25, 14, 6.31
